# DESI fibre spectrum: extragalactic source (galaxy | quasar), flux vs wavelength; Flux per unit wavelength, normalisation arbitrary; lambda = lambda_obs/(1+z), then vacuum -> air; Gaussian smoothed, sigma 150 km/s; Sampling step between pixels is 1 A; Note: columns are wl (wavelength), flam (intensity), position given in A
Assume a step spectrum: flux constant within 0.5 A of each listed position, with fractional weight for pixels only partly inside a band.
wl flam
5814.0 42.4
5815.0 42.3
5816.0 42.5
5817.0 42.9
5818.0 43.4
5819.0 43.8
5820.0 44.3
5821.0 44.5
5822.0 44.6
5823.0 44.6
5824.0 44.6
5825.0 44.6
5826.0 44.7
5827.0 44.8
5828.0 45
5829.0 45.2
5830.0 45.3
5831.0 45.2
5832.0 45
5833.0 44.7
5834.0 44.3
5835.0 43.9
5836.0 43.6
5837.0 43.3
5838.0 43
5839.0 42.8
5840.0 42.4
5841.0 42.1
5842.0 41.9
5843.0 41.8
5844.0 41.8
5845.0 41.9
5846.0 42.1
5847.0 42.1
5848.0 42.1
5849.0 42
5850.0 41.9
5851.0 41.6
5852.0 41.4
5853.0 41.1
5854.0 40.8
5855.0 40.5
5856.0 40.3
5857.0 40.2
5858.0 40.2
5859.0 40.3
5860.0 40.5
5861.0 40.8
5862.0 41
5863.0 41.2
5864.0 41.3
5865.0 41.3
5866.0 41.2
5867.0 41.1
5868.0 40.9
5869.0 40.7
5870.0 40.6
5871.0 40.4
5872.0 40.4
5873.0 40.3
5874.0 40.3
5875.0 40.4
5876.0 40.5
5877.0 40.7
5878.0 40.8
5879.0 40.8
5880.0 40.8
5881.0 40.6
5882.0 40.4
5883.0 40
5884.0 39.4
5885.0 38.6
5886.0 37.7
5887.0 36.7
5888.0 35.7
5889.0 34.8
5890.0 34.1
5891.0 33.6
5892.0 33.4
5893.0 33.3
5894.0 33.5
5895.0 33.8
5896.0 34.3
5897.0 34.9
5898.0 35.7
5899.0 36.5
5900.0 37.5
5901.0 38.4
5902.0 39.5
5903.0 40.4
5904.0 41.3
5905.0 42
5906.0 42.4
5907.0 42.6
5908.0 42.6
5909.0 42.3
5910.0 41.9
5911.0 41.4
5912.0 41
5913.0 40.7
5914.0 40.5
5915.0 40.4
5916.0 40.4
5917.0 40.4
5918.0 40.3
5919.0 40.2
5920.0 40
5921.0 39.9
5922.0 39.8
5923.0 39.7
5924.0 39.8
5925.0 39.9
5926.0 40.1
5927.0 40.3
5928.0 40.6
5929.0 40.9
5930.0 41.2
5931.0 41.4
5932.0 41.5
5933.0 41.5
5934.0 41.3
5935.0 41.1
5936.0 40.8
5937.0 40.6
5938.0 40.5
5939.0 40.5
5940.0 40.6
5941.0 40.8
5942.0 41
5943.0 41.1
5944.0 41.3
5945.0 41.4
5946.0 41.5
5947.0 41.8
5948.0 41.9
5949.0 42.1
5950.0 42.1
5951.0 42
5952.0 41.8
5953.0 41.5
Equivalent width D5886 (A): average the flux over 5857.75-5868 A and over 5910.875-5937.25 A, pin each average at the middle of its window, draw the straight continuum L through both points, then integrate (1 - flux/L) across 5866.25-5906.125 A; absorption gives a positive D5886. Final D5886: 2.3 A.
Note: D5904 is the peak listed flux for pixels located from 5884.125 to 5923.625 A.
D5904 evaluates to 42.6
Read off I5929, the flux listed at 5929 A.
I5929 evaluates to 40.9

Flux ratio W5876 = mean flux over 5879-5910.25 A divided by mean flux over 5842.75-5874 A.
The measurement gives 0.93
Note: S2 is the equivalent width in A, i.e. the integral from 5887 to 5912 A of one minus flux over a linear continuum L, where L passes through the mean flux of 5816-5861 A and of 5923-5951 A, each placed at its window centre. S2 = 2.3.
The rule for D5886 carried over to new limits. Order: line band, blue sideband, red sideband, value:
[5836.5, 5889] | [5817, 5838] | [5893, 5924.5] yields 1.82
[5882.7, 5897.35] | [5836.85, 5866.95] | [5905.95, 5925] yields 1.97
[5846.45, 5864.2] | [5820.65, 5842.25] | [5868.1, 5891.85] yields 0.23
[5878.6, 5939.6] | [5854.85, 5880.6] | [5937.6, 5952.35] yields 2.62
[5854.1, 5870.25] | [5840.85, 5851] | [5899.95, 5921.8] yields 0.35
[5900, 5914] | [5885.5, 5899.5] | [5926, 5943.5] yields -1.58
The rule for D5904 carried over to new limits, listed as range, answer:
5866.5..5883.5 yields 41.1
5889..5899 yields 36.5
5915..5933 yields 41.5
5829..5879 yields 45.3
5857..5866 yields 41.3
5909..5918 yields 42.3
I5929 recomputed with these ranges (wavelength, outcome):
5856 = 40.3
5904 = 41.3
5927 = 40.3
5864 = 41.3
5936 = 40.8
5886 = 37.7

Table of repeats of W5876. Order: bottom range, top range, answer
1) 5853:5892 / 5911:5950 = 1.03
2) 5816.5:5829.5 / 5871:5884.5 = 0.91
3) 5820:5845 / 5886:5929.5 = 0.88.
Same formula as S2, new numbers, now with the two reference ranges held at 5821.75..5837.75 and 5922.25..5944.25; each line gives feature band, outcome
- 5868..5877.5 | 0.55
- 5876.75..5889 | 1.00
